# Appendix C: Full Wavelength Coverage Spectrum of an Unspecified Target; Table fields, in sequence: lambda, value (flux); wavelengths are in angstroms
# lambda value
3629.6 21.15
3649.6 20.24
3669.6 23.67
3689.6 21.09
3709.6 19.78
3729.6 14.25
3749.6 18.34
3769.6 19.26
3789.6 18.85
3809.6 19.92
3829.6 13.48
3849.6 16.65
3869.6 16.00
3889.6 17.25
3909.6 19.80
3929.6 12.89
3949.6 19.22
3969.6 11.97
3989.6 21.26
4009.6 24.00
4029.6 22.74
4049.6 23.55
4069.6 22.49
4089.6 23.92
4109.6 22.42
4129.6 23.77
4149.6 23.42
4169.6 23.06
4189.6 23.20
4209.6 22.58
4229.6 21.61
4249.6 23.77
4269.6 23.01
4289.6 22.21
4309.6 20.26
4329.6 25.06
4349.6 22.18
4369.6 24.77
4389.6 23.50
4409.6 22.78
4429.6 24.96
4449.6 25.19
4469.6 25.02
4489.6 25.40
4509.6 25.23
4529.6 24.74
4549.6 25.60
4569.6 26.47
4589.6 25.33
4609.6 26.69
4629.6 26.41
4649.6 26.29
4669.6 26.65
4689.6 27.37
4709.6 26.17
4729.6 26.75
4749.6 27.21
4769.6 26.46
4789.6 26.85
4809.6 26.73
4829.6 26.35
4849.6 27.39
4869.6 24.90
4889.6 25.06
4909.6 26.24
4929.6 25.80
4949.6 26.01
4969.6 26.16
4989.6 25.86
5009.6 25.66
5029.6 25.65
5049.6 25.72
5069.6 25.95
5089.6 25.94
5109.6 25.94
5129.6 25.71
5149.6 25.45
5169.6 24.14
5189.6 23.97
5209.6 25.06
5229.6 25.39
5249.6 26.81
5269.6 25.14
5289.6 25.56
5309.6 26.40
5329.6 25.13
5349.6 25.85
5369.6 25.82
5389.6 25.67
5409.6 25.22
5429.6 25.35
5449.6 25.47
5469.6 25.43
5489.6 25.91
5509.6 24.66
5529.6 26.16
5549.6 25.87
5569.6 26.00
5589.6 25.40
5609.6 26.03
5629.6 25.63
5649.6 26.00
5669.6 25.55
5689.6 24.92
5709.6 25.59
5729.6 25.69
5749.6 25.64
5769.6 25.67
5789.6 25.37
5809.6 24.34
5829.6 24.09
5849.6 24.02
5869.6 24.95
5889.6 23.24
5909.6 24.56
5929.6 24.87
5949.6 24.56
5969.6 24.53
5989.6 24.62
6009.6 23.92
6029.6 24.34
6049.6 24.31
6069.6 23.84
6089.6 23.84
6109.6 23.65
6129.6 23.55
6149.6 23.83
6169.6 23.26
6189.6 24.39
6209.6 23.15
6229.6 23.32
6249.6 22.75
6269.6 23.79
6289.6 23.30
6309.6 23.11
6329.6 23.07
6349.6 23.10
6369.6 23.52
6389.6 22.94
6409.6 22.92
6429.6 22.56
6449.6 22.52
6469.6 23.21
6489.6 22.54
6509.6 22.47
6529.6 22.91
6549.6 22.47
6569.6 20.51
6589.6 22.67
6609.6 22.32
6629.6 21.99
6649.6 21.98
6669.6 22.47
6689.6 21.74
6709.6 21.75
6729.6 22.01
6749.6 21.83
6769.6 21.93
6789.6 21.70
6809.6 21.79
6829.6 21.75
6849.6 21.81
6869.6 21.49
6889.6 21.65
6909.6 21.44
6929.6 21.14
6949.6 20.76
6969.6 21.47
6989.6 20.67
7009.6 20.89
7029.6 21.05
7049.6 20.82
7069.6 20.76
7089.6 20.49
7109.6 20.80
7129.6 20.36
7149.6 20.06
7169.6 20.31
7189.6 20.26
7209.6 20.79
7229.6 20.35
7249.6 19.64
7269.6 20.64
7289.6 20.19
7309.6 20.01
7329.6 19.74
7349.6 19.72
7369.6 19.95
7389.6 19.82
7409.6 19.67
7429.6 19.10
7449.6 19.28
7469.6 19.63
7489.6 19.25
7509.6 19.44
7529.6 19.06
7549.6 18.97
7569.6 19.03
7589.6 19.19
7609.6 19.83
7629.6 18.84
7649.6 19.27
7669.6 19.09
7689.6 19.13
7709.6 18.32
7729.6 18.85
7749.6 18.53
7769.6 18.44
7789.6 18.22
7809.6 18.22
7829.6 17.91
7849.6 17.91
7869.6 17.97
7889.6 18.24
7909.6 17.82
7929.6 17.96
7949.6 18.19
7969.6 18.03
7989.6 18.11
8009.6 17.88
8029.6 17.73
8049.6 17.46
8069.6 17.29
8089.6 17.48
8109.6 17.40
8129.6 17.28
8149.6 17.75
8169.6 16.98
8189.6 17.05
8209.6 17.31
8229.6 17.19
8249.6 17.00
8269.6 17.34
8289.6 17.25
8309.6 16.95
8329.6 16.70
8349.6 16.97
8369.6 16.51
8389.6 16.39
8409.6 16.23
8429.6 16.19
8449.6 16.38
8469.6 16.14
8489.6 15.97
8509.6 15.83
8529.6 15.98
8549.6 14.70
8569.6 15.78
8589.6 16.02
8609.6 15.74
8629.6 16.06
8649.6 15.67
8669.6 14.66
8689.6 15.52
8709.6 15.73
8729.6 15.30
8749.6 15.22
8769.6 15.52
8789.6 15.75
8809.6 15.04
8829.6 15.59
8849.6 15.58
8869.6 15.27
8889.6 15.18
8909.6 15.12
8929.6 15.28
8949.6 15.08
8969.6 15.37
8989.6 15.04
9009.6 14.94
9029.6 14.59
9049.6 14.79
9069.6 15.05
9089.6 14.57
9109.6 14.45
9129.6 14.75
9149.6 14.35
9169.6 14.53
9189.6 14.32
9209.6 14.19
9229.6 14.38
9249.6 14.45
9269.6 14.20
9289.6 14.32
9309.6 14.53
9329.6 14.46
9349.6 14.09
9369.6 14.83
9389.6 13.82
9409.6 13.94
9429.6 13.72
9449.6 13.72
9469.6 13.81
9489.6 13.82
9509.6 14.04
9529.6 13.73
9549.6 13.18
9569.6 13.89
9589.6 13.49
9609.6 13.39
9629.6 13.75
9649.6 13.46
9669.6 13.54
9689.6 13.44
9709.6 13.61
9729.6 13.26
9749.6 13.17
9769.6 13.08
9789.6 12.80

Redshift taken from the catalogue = 0.000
